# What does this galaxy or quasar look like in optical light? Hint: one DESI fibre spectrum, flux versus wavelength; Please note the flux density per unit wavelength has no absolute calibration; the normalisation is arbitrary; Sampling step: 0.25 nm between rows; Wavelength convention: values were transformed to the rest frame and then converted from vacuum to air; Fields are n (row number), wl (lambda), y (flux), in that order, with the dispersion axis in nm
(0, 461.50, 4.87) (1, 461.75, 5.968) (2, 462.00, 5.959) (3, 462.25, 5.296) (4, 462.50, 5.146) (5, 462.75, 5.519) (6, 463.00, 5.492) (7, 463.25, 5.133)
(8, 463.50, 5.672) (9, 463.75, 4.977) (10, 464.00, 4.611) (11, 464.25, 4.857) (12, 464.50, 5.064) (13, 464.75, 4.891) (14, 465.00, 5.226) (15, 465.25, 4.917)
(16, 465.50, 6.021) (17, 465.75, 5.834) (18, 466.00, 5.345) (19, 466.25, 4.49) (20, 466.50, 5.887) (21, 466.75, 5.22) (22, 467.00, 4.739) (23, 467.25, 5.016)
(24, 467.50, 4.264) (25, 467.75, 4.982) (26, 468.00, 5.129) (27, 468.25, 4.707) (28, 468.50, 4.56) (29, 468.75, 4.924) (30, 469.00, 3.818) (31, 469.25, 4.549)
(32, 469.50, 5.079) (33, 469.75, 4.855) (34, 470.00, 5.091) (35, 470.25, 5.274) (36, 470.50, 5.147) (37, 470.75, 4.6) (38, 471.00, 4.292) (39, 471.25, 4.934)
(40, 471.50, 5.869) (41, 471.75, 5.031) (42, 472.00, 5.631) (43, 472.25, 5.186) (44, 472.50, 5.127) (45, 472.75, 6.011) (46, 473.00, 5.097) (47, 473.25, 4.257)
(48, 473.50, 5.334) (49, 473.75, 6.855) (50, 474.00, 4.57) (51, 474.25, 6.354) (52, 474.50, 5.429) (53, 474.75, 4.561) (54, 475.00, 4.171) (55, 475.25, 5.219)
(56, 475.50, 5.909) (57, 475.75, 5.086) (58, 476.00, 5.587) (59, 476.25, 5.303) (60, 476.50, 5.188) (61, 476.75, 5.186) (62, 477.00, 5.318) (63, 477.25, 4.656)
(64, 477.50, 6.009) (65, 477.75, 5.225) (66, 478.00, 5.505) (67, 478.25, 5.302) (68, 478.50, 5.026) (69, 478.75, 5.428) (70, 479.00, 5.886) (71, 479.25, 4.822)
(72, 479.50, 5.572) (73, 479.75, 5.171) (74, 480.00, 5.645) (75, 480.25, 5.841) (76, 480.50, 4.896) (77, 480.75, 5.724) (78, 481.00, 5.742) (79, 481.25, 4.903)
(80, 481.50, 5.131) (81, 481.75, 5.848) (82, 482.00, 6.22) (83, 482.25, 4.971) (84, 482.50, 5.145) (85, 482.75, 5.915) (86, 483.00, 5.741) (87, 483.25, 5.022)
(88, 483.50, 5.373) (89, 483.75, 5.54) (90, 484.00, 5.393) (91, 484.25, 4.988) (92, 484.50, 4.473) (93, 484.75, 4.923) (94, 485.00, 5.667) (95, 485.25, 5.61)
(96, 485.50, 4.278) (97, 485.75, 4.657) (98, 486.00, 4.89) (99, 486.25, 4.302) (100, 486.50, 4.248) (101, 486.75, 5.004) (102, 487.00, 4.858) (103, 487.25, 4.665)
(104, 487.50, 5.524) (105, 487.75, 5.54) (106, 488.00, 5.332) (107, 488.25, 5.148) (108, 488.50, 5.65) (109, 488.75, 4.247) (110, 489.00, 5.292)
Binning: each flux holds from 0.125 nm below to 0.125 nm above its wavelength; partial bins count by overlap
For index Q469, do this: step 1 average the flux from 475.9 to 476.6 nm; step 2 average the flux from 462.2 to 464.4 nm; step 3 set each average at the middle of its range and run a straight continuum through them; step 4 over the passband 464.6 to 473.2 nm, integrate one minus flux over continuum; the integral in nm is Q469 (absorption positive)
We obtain 0.35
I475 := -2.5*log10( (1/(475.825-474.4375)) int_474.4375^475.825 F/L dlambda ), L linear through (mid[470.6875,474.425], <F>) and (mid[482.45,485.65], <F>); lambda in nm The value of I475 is 0.05 mag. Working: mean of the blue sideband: 5.29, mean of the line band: 5.05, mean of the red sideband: 5.23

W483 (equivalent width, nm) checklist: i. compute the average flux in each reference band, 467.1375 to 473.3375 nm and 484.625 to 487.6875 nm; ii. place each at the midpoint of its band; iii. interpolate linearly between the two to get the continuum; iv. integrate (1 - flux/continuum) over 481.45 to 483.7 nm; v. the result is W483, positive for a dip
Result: -0.27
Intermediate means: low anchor 4.94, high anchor 4.9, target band 5.5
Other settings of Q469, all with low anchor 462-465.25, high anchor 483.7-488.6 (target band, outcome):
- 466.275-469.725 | 0.216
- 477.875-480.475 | -0.168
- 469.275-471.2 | 0.092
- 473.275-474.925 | -0.095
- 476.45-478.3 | -0.080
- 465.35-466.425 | -0.056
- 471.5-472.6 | -0.042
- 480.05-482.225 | -0.197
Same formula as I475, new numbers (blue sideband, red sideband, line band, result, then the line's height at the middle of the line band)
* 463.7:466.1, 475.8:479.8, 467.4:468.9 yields 0.101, 5.21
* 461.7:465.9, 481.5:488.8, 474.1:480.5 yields -0.023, 5.21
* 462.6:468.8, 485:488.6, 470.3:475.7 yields -0.032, 5.07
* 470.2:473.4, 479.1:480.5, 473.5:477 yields -0.024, 5.22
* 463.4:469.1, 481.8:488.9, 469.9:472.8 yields -0.026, 5.04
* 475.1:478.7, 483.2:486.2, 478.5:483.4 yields -0.054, 5.18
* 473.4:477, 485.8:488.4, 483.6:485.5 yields -0.029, 5.03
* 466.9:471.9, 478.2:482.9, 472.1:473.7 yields -0.047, 5.03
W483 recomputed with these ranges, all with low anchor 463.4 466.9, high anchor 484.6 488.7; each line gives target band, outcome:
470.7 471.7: 0.04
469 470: 0.08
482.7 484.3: -0.12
